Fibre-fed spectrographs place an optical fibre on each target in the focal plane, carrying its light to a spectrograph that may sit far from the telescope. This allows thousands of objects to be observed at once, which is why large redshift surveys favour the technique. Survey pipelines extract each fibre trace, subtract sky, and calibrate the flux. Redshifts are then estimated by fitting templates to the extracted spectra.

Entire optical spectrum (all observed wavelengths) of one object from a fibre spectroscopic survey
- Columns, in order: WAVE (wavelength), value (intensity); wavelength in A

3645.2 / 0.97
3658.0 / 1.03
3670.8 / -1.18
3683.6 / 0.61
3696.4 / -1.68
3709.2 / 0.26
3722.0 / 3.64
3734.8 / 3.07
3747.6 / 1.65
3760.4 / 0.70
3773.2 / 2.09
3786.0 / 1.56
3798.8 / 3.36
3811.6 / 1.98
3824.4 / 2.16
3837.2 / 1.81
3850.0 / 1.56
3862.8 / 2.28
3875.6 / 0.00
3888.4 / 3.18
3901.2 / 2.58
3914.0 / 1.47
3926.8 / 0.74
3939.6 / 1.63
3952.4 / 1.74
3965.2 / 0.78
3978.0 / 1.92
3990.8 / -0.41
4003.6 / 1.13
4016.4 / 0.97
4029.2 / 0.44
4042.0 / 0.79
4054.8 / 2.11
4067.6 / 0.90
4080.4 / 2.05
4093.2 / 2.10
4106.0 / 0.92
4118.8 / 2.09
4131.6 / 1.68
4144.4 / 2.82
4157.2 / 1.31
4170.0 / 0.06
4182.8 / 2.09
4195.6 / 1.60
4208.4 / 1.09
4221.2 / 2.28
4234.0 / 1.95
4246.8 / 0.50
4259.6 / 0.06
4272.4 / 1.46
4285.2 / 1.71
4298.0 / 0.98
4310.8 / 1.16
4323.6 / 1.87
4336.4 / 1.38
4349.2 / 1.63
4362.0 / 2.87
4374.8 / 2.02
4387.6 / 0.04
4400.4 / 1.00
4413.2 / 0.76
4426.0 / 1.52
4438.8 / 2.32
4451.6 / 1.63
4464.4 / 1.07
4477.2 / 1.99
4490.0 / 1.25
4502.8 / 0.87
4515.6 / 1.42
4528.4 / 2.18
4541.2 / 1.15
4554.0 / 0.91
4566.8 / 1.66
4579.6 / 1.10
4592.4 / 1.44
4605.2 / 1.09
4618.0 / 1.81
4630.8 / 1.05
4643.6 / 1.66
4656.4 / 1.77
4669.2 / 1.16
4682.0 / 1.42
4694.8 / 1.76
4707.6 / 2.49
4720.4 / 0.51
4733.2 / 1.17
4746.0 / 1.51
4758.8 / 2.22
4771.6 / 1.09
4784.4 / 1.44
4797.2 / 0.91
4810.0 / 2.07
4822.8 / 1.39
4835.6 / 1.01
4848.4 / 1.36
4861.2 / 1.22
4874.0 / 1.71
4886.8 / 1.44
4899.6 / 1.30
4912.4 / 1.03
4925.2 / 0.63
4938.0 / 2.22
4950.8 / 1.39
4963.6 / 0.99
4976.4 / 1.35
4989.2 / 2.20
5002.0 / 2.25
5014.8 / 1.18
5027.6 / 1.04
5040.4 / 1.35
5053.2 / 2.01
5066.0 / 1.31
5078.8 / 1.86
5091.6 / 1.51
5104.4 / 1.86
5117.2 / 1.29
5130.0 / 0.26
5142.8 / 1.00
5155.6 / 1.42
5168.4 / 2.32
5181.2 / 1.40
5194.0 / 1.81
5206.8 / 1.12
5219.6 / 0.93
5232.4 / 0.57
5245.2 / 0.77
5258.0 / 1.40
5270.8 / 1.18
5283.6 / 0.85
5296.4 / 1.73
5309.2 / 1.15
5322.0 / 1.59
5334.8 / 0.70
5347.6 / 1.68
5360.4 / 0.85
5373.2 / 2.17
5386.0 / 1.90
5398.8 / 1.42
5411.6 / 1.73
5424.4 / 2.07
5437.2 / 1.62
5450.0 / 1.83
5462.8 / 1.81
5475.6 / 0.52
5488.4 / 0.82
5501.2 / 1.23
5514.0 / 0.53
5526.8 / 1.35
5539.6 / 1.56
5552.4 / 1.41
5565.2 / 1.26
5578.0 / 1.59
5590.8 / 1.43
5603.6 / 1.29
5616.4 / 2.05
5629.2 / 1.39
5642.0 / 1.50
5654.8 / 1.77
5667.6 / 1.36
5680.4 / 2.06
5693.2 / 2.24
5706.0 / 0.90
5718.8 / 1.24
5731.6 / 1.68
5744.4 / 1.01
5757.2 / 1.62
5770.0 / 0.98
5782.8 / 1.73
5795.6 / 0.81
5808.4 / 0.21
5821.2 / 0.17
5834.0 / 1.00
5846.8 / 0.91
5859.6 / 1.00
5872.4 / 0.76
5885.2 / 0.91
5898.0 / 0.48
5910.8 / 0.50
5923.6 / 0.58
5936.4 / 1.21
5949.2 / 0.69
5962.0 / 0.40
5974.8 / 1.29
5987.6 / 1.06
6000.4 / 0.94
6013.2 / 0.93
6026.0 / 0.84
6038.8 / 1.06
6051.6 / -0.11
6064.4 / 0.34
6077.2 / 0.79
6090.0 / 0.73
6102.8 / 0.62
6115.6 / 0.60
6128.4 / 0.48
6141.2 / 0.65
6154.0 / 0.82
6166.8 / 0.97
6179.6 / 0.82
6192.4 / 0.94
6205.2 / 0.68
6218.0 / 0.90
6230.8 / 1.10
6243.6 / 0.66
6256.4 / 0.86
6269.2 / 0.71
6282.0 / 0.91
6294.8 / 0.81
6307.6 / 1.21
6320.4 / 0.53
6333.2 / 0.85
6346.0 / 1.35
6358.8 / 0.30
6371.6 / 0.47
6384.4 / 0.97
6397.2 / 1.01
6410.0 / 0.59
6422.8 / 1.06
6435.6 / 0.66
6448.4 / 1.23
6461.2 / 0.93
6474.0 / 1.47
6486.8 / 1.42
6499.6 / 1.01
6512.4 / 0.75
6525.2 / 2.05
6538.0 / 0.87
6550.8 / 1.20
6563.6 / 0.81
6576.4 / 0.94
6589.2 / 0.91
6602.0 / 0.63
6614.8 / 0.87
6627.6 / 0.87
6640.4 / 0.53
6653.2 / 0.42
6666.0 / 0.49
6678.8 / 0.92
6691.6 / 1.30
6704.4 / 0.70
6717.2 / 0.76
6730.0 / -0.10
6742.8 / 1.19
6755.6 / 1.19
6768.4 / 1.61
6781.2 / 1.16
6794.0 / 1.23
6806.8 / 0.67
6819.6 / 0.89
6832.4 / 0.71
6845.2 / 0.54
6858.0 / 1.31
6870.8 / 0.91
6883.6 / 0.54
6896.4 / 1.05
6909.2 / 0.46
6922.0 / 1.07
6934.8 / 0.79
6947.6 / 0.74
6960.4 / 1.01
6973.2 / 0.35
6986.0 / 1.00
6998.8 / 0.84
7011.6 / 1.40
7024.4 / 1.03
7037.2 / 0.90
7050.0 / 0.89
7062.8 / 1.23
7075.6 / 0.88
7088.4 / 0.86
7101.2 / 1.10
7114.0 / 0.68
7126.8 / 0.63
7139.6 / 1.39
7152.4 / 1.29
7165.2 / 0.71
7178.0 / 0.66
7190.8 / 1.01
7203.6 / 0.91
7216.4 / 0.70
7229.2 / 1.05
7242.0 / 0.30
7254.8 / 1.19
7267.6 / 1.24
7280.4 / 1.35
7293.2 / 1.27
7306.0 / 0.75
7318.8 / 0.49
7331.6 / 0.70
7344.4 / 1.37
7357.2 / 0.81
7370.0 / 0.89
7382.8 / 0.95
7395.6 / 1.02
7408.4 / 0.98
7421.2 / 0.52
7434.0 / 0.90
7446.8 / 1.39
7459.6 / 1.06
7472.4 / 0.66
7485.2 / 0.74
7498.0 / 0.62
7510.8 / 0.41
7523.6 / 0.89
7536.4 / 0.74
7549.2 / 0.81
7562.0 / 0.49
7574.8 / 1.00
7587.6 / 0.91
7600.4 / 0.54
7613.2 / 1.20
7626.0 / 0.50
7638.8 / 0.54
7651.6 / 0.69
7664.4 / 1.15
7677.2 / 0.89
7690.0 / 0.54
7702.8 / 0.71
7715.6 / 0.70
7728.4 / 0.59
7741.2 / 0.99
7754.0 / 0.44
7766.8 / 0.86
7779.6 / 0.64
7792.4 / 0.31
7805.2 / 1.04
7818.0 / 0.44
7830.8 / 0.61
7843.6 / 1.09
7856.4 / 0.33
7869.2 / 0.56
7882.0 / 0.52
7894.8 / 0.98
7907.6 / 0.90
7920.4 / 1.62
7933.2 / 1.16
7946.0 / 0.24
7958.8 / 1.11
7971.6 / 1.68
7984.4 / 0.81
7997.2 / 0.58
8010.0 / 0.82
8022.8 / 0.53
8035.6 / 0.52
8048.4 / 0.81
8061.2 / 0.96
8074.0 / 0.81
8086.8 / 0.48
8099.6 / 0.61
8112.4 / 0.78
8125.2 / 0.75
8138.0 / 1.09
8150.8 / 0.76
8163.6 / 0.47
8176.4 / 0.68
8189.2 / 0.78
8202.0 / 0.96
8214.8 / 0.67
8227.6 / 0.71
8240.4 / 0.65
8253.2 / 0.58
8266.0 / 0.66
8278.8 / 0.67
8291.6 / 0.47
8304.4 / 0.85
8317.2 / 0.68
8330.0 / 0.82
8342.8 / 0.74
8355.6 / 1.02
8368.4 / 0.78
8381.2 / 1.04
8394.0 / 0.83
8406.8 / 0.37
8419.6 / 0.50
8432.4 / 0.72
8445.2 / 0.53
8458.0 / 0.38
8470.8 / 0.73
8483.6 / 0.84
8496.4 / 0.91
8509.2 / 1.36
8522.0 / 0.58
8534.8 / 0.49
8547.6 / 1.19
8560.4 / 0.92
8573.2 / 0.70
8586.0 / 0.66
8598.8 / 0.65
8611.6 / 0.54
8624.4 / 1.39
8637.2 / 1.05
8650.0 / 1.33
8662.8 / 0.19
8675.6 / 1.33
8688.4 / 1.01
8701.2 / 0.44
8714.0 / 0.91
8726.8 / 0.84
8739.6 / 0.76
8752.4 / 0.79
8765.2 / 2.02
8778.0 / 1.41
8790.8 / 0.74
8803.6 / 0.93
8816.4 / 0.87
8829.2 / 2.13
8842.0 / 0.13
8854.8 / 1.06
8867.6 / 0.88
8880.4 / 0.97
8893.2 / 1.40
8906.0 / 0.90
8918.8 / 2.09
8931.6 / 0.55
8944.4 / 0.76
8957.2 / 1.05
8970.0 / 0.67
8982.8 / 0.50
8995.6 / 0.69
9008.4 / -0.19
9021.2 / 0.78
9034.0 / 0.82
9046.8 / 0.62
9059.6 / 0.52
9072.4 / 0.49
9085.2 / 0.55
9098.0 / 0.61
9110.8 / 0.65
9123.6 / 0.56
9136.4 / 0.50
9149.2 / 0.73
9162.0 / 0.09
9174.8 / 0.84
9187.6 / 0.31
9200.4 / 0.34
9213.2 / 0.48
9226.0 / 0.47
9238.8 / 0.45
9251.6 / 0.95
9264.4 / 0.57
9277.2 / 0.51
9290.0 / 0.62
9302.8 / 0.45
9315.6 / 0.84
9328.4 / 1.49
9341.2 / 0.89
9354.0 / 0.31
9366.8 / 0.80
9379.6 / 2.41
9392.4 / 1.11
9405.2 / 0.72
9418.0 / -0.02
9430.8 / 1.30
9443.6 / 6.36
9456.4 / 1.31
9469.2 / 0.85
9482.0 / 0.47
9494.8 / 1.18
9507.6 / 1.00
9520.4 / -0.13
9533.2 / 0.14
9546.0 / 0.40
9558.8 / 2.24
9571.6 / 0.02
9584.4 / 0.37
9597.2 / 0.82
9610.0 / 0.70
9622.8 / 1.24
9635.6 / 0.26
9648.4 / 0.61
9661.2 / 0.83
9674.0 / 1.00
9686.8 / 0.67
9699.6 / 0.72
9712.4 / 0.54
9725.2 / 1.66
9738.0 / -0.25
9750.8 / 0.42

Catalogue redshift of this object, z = 0.749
